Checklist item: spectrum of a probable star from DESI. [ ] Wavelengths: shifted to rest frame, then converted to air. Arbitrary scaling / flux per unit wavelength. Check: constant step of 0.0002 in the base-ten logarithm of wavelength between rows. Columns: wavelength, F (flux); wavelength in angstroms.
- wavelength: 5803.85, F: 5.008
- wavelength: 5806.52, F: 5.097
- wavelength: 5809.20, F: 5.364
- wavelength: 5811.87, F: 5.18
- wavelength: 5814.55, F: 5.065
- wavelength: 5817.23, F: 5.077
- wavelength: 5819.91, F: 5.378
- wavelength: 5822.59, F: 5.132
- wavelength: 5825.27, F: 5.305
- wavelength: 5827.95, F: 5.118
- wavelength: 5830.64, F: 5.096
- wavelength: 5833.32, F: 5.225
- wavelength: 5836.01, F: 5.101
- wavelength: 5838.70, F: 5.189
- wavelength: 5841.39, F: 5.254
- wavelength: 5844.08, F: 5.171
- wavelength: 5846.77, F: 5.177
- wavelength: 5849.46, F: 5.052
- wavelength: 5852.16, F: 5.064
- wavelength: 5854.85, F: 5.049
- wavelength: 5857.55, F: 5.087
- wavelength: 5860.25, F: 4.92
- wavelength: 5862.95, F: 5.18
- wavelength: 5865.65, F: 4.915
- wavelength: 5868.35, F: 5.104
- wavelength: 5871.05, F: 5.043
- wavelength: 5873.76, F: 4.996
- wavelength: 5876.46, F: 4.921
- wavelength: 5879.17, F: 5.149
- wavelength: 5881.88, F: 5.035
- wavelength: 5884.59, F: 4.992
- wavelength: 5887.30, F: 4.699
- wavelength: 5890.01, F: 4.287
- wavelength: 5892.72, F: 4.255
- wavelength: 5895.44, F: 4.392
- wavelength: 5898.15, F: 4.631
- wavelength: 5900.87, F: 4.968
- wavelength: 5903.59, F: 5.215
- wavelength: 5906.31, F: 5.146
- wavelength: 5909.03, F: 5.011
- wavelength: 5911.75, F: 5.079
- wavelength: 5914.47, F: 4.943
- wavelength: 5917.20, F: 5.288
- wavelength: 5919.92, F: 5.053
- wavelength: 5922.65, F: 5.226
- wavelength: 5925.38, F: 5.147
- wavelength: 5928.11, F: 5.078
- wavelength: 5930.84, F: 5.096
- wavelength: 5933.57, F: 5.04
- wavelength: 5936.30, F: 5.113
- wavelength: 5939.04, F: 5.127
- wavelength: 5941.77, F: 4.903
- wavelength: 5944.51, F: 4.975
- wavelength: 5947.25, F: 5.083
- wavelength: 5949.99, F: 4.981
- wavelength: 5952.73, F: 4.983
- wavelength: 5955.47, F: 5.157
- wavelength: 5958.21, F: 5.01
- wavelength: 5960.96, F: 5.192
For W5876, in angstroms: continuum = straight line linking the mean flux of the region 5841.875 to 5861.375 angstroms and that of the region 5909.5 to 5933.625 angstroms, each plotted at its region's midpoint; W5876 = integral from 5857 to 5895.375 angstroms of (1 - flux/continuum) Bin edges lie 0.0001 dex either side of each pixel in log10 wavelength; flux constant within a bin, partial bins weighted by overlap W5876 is 1.6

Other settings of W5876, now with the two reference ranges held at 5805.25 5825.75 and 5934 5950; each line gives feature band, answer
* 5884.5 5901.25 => 1.8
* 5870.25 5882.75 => 0.2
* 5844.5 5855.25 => 0.1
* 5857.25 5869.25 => 0.2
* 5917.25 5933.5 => -0.2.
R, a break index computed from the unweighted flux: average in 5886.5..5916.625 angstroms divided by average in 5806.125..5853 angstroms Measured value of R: 0.93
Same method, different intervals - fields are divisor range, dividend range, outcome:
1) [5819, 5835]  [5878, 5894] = 0.91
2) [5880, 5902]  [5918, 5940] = 1.10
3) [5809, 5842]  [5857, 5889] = 0.96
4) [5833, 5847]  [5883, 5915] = 0.93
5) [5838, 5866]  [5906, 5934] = 1.00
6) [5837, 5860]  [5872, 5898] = 0.93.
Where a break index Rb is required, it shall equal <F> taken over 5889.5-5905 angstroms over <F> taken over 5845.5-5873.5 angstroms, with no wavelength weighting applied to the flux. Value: 0.9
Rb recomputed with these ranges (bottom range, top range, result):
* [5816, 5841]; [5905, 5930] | 0.99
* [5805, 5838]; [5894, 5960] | 0.97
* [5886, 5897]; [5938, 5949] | 1.14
